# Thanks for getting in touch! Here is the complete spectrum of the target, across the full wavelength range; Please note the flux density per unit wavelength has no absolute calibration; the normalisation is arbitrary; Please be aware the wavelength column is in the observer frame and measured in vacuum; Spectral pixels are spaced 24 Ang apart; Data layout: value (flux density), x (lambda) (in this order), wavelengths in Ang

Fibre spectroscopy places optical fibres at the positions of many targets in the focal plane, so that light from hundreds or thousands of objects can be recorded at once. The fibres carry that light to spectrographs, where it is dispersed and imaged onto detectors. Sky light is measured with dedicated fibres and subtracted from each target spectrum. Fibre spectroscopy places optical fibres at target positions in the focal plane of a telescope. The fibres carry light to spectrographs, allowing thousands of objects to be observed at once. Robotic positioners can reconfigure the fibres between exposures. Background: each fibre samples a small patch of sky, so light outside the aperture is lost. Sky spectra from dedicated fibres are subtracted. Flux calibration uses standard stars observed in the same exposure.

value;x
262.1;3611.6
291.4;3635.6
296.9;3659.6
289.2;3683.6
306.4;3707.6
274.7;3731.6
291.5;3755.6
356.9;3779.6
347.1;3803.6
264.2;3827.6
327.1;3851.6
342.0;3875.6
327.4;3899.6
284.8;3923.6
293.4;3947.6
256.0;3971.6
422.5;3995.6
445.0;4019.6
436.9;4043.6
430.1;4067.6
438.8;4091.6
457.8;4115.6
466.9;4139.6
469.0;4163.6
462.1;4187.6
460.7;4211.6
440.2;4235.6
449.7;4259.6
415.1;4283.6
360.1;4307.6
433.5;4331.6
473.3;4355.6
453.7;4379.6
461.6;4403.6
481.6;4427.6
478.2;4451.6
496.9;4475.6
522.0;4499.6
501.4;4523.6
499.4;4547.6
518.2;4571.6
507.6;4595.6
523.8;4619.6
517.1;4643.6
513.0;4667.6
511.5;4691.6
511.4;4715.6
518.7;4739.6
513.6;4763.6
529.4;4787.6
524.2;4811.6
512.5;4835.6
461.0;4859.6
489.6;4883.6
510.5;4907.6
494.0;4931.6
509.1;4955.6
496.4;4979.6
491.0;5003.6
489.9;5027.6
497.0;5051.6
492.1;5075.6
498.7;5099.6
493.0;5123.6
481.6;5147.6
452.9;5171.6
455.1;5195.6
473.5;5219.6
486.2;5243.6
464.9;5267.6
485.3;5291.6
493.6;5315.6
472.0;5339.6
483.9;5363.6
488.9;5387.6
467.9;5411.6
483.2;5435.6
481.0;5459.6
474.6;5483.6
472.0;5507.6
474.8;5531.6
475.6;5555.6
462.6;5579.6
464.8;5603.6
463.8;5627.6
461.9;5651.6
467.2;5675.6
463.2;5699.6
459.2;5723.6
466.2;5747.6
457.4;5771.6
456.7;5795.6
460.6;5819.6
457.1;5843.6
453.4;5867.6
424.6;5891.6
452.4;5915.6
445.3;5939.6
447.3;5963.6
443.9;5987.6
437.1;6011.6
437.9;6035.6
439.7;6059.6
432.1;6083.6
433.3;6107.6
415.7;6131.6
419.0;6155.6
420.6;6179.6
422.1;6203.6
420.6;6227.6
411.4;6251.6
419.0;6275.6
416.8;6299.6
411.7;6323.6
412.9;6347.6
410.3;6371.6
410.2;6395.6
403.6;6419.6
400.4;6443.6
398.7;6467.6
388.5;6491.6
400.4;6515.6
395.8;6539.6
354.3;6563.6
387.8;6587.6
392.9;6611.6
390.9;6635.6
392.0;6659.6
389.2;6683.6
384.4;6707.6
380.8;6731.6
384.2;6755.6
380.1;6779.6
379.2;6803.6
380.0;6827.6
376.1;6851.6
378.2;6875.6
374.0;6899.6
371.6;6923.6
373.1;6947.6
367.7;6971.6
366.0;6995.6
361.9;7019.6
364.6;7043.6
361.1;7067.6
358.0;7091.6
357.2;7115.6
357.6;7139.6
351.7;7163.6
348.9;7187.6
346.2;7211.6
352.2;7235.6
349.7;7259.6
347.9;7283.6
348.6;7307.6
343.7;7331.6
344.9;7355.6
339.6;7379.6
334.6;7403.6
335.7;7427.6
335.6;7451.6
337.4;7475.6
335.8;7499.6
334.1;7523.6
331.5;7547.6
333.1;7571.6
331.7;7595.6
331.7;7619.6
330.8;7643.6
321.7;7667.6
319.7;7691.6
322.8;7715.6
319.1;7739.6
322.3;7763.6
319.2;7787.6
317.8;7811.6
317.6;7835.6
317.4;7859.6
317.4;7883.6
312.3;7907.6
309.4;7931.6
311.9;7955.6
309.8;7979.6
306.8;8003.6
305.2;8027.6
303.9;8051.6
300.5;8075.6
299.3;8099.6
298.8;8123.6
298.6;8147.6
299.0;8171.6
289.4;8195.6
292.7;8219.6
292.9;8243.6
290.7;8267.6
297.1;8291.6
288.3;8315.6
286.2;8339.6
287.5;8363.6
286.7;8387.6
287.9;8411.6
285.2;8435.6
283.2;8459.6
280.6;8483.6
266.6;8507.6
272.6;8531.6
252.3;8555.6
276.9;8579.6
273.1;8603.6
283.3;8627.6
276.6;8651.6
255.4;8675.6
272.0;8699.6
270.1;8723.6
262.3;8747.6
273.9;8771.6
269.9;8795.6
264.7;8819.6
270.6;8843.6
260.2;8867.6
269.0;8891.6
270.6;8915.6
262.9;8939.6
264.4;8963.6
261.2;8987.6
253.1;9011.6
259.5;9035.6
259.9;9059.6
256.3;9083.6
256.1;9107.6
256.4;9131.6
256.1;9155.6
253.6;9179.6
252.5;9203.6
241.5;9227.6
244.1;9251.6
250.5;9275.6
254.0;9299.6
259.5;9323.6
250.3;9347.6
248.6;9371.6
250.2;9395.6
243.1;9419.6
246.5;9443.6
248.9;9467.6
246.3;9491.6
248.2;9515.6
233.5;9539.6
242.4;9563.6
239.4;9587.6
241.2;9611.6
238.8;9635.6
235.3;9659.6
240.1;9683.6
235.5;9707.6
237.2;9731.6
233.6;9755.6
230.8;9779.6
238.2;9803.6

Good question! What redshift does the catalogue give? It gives 0.000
